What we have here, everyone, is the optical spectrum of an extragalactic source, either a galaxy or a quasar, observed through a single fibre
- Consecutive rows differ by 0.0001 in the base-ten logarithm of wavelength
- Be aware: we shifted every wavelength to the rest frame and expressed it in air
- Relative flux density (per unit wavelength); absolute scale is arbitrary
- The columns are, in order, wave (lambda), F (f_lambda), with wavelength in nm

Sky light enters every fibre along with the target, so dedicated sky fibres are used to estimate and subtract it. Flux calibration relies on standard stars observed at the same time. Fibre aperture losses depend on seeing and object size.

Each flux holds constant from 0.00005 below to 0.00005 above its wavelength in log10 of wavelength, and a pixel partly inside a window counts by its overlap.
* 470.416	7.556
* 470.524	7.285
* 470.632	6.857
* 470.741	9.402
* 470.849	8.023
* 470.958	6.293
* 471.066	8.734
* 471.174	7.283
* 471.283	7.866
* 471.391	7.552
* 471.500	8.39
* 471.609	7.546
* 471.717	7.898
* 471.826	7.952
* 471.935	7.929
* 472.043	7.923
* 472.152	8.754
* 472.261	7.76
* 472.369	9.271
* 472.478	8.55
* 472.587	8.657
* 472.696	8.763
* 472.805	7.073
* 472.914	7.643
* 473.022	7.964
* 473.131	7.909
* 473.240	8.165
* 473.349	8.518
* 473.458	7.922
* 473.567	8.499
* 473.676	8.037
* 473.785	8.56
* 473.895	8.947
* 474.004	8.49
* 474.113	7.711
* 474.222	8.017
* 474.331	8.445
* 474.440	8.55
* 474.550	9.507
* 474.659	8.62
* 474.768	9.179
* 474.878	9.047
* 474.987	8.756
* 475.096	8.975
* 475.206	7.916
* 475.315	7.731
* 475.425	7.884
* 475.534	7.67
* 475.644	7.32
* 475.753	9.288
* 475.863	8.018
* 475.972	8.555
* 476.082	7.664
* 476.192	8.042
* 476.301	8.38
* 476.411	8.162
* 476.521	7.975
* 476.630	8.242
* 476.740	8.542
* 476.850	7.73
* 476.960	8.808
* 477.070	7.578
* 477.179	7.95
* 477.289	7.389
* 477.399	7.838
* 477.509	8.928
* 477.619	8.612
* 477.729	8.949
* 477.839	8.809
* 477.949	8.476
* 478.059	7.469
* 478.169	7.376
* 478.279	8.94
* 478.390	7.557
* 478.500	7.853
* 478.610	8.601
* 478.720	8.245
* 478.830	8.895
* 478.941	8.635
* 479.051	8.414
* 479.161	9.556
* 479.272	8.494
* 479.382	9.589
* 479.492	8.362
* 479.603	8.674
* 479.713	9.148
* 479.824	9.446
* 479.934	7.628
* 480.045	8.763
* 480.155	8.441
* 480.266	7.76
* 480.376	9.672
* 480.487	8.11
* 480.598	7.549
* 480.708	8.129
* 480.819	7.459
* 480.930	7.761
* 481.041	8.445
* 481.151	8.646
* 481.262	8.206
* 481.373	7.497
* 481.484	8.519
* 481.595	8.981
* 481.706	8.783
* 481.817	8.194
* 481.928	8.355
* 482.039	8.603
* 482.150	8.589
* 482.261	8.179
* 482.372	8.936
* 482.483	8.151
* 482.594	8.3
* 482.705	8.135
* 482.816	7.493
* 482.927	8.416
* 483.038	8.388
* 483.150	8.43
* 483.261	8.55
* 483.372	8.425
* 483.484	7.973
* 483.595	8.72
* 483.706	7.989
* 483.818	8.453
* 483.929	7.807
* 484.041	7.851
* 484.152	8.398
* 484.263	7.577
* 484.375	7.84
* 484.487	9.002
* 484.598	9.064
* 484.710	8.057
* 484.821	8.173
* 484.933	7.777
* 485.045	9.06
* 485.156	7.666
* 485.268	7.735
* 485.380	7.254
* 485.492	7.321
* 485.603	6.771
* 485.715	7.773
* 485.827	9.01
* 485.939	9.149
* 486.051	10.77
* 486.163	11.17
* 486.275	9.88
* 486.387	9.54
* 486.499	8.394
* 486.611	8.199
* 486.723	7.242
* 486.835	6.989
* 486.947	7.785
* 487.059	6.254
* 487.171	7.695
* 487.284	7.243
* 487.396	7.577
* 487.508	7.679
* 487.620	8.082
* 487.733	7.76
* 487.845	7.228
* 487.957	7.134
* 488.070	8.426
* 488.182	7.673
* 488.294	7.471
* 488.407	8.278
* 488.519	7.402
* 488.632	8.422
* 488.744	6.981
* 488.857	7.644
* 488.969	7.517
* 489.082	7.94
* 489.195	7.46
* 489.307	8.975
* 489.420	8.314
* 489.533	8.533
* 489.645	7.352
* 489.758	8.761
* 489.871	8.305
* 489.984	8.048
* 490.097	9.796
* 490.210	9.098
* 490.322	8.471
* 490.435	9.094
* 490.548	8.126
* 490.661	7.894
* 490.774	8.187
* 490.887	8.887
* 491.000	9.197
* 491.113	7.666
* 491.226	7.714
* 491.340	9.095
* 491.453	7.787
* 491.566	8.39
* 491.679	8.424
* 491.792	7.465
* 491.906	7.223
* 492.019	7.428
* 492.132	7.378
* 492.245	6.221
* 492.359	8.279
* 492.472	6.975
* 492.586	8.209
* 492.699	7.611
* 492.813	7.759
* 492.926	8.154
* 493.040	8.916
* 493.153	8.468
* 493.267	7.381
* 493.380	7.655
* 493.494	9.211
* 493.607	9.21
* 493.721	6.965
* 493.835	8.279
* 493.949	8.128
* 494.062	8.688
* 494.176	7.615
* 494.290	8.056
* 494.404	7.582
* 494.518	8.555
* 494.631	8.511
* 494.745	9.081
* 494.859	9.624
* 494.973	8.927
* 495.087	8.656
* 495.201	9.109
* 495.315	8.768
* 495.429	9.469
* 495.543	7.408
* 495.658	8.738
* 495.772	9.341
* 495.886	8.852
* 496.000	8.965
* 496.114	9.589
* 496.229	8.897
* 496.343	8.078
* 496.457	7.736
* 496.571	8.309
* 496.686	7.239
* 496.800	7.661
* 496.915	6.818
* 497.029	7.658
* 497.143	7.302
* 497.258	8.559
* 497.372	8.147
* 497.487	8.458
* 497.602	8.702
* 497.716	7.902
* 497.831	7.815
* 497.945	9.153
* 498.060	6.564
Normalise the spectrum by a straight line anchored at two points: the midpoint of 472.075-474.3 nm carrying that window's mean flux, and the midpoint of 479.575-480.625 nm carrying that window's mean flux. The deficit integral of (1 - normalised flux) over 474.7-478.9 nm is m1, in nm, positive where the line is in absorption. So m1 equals 0.08 nm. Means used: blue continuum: 8.26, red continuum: 8.54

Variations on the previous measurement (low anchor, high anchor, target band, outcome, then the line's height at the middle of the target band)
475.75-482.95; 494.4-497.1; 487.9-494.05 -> 0.28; 8.45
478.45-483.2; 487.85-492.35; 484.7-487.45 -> 0.01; 8.21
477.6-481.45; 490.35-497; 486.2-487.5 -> 0.06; 8.32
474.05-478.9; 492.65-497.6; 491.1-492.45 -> 0.09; 8.32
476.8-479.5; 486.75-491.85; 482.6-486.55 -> -0.12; 8.16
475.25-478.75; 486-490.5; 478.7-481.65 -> -0.12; 8.15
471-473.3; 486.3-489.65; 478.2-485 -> -0.39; 7.91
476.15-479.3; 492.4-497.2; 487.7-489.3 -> 0.11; 8.29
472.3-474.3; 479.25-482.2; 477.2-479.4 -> -0.01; 8.38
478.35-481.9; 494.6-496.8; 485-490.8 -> 0.29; 8.56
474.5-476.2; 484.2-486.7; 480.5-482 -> 0.04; 8.45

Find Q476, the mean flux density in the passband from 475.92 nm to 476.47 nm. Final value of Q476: 8.15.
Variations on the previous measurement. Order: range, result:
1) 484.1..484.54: 8.19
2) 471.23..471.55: 7.93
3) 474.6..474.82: 8.93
